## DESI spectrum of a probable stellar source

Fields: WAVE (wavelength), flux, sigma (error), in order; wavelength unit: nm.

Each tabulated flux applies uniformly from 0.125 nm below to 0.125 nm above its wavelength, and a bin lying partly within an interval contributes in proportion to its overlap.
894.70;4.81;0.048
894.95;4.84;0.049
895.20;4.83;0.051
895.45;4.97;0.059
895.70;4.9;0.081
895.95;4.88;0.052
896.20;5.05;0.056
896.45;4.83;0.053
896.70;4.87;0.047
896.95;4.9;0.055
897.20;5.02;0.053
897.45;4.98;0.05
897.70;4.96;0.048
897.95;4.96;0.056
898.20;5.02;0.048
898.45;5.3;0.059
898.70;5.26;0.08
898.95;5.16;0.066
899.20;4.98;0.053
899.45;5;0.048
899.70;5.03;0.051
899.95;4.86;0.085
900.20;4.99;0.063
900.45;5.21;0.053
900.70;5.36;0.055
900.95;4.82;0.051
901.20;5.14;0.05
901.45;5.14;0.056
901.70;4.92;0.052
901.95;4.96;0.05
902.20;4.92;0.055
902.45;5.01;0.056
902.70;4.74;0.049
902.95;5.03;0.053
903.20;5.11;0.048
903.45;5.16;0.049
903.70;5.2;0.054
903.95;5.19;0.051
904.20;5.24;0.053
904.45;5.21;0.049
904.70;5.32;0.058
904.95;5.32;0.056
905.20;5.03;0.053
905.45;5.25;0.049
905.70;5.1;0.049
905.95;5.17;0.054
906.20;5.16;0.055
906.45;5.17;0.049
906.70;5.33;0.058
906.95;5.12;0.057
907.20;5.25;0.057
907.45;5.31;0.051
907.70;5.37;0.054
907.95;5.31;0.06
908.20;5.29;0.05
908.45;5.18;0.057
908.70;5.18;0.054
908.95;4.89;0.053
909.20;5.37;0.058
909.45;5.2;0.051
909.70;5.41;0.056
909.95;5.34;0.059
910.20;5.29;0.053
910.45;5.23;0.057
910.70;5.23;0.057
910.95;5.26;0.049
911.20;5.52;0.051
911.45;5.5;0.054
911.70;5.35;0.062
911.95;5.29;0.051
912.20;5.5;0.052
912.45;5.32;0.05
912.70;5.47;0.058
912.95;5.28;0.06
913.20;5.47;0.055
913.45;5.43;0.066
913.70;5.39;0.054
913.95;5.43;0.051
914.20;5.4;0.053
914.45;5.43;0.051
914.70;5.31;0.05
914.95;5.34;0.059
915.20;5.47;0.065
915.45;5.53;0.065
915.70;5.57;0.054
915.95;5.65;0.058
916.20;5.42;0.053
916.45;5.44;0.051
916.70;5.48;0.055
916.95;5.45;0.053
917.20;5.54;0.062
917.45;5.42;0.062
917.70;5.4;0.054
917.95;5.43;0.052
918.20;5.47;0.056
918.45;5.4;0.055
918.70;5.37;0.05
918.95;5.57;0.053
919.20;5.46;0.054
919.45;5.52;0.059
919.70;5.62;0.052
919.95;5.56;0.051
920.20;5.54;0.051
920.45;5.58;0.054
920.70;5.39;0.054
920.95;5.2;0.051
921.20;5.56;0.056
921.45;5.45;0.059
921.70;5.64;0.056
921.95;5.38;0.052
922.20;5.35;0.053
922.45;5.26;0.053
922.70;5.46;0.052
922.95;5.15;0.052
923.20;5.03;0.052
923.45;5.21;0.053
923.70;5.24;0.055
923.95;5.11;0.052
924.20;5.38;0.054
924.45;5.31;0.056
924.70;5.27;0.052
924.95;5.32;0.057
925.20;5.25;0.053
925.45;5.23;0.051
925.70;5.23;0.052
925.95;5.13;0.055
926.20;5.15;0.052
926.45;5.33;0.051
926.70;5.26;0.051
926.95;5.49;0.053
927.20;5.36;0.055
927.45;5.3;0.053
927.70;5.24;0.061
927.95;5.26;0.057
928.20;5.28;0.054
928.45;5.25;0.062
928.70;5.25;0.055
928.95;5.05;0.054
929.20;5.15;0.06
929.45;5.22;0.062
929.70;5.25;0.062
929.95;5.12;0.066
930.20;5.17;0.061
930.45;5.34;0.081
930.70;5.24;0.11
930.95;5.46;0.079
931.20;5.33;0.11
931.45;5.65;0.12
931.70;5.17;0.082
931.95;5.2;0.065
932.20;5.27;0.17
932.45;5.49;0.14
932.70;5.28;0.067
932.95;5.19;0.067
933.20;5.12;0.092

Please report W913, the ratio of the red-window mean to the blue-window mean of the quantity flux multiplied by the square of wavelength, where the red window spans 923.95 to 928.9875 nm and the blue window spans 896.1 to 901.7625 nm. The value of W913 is 1.1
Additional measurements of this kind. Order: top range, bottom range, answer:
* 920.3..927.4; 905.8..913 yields 1.04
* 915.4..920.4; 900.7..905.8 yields 1.11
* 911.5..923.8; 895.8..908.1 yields 1.10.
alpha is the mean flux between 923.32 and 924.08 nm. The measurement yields 5.19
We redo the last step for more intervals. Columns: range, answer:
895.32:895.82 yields 4.93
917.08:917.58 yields 5.48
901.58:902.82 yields 4.91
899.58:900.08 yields 4.94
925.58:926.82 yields 5.22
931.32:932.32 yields 5.32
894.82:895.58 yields 4.88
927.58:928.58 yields 5.26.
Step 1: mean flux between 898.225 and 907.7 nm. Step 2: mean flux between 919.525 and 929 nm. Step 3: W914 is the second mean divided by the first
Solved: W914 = 1.04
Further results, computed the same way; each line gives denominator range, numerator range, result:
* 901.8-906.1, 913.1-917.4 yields 1.07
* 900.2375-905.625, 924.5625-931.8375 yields 1.03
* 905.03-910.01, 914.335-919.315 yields 1.05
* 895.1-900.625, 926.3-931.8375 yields 1.06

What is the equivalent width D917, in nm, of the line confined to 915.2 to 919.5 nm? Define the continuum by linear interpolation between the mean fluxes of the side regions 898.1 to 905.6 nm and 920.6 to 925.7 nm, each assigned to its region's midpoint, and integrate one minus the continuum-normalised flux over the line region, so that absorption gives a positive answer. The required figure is -0.19 nm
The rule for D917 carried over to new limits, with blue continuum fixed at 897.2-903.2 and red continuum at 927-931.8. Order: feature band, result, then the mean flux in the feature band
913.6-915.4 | -0.09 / 5.4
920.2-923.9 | -0.10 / 5.35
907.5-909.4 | -0.05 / 5.23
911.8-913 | -0.06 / 5.38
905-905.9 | -0.01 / 5.15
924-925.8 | -0.01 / 5.28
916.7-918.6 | -0.10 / 5.45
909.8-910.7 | -0.03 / 5.28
